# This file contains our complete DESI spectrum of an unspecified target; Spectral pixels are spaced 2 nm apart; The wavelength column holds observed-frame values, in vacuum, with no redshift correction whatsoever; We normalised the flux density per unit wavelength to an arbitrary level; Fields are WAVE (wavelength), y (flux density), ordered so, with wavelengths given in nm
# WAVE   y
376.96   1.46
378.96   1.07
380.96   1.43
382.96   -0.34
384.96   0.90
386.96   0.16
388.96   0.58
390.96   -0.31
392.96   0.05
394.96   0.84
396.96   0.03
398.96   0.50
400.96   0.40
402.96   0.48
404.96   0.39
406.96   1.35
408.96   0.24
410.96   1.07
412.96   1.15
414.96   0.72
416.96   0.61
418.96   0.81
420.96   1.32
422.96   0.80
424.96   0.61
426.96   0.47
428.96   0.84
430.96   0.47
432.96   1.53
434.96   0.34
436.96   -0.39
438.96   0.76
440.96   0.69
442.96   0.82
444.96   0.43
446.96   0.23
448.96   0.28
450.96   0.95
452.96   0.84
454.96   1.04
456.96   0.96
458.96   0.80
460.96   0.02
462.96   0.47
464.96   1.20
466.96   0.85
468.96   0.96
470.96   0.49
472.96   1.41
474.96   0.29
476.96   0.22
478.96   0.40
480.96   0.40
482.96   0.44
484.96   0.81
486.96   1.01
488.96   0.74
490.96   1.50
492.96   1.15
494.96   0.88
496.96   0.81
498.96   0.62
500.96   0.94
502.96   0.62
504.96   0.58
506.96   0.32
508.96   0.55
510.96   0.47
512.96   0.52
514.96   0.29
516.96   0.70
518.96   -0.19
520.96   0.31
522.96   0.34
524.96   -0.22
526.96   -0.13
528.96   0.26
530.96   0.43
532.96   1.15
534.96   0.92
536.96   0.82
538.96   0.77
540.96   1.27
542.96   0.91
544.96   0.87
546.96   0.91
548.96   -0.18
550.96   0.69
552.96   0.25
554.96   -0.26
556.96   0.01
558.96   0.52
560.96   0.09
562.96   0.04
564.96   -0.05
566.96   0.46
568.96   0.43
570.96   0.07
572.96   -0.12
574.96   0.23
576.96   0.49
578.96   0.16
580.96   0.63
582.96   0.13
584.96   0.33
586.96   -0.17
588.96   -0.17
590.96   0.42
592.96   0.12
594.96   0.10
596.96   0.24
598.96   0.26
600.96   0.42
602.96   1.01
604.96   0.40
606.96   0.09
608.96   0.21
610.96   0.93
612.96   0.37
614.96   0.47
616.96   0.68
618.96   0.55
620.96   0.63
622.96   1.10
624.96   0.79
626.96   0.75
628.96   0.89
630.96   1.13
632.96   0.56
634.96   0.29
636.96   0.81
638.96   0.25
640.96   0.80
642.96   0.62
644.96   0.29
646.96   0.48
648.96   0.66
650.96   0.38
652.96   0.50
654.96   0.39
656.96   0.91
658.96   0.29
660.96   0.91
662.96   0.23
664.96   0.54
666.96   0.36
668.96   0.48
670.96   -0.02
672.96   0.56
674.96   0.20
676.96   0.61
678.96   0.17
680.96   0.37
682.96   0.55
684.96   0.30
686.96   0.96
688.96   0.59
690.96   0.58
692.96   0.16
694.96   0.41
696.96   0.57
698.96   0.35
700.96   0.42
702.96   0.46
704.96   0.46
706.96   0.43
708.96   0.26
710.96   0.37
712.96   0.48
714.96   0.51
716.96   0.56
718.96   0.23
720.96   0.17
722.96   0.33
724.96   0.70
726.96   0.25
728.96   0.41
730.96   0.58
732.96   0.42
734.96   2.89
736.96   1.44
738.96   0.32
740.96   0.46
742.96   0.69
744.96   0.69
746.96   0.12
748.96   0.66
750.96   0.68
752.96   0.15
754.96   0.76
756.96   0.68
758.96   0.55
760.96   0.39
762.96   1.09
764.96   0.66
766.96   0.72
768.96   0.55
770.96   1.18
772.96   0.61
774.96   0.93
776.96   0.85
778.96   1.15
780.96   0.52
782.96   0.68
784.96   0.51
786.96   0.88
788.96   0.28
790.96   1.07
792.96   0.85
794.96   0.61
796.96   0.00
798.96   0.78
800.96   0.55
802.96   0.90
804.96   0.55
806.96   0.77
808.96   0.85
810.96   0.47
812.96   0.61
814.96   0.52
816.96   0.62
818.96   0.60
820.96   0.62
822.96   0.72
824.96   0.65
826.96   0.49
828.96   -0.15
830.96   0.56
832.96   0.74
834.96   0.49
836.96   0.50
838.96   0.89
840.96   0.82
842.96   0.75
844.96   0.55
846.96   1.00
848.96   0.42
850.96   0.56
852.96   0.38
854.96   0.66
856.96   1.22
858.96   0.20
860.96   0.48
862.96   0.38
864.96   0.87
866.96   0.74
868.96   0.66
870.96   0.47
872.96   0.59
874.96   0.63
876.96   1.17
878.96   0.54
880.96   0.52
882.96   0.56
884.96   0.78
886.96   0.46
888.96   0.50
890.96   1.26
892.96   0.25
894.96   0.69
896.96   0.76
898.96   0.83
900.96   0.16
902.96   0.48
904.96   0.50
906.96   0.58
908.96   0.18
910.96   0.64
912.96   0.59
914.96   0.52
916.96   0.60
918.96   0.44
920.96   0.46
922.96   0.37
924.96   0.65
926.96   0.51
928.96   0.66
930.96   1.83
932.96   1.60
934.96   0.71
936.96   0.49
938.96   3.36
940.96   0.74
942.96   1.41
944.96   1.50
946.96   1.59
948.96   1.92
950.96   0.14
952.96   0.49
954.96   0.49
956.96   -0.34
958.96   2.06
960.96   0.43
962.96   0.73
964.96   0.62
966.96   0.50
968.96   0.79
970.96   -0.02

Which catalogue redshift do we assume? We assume 0.973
